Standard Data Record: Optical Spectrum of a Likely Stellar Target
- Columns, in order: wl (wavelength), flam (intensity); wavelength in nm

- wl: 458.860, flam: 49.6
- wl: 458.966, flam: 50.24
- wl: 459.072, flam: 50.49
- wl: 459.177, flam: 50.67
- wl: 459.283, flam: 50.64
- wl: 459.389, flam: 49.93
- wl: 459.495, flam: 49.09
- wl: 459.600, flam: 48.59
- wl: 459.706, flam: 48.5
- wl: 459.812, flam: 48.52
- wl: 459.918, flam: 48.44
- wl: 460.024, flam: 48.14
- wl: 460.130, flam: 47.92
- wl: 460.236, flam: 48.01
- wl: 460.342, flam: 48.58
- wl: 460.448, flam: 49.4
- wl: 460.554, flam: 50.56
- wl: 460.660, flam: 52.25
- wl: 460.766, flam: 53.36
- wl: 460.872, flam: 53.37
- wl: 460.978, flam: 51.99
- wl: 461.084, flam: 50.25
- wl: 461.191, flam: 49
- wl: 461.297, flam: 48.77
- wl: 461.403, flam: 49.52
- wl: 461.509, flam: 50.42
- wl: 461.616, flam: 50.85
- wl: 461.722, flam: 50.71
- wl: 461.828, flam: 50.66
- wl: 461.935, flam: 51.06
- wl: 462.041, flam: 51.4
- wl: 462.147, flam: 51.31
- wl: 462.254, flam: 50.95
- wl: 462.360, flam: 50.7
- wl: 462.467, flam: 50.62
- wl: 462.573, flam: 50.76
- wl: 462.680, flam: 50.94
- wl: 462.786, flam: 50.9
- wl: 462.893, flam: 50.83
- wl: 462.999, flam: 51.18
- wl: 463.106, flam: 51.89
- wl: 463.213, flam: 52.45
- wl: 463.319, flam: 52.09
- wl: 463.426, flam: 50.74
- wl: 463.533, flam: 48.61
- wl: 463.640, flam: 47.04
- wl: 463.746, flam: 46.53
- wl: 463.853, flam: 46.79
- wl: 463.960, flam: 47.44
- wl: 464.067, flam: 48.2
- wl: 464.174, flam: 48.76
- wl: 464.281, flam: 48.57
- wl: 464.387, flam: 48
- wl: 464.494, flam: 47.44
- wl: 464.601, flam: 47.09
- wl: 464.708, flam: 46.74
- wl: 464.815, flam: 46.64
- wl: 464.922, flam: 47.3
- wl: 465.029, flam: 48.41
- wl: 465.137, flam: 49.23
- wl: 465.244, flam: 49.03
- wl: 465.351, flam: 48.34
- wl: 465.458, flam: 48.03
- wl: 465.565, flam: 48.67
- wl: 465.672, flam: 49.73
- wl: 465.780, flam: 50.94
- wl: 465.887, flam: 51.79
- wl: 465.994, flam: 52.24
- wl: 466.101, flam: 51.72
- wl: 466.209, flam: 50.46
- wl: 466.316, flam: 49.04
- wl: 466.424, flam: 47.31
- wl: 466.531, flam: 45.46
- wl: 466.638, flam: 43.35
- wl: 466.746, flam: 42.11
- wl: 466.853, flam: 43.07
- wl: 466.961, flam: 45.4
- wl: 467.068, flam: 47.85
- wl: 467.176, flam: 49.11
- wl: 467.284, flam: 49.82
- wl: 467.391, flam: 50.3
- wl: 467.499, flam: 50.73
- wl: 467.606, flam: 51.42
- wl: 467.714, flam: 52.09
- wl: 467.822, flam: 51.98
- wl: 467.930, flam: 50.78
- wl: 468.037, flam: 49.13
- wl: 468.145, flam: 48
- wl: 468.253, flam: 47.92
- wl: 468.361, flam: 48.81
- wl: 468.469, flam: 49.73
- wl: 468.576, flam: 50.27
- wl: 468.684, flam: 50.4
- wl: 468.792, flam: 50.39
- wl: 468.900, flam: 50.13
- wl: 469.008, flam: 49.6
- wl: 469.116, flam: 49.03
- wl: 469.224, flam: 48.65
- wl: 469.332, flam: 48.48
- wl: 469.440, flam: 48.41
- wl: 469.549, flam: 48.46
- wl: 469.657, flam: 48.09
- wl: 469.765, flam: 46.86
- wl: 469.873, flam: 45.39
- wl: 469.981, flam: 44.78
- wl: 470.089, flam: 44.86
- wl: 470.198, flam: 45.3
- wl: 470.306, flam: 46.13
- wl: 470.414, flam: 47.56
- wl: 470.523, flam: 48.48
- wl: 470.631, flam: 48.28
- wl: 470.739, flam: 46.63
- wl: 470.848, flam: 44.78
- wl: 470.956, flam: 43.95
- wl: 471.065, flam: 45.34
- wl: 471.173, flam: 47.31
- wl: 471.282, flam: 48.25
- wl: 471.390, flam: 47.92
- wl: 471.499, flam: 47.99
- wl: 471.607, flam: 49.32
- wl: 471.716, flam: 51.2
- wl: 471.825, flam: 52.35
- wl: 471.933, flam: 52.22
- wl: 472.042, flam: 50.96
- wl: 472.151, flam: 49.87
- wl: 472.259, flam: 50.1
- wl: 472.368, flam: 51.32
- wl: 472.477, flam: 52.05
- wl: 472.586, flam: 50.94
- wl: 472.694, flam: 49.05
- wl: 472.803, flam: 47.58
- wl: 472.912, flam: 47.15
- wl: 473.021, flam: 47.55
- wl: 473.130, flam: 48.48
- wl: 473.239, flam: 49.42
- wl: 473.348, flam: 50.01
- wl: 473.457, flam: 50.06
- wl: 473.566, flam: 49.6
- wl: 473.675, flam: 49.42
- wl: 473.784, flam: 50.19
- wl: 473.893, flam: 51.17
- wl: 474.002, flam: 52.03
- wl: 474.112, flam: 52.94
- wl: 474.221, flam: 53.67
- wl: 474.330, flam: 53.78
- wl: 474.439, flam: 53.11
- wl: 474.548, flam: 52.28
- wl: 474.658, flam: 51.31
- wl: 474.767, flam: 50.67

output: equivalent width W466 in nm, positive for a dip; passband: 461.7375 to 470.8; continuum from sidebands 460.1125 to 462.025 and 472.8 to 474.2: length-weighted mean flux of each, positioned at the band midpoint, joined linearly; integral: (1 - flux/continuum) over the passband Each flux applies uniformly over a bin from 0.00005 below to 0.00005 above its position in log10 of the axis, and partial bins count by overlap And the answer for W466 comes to 0.24 nm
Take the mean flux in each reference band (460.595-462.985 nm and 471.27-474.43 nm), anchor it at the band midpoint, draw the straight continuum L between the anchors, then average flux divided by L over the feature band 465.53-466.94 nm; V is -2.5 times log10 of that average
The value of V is 0.06 mag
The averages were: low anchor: 51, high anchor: 50.3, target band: 48.1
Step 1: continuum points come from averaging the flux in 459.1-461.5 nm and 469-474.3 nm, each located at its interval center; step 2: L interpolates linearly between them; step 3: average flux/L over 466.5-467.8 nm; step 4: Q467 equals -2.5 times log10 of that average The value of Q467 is 0.03 mag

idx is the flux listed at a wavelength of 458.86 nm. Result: 49.6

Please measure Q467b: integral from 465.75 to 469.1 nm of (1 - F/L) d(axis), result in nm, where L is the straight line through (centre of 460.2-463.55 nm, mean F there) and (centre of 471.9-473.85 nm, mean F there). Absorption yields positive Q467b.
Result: 0.080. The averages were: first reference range 50.8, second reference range 49.8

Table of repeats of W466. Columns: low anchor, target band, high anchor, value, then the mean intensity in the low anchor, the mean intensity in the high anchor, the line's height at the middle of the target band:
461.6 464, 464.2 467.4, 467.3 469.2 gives 0.13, 50.3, 50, 50.2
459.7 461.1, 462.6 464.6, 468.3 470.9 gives 0.00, 50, 47.9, 49.3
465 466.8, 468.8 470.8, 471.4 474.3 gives 0.08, 48.6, 50.2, 49.5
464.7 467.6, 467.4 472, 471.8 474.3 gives 0.08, 48.3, 50.4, 49.4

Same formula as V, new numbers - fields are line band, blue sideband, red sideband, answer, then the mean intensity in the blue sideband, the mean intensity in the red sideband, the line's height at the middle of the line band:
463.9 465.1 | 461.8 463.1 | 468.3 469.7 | 0.061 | 51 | 49.3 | 50.4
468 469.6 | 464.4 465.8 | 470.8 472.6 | -0.009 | 48.2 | 49.1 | 48.7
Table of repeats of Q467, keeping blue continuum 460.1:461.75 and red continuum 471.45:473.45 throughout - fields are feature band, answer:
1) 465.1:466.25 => 0.00 mag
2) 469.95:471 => 0.09 mag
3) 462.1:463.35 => -0.02 mag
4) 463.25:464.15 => 0.04 mag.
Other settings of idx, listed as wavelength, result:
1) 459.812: 48.52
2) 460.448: 49.4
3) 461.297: 48.77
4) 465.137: 49.23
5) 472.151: 49.87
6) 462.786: 50.9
